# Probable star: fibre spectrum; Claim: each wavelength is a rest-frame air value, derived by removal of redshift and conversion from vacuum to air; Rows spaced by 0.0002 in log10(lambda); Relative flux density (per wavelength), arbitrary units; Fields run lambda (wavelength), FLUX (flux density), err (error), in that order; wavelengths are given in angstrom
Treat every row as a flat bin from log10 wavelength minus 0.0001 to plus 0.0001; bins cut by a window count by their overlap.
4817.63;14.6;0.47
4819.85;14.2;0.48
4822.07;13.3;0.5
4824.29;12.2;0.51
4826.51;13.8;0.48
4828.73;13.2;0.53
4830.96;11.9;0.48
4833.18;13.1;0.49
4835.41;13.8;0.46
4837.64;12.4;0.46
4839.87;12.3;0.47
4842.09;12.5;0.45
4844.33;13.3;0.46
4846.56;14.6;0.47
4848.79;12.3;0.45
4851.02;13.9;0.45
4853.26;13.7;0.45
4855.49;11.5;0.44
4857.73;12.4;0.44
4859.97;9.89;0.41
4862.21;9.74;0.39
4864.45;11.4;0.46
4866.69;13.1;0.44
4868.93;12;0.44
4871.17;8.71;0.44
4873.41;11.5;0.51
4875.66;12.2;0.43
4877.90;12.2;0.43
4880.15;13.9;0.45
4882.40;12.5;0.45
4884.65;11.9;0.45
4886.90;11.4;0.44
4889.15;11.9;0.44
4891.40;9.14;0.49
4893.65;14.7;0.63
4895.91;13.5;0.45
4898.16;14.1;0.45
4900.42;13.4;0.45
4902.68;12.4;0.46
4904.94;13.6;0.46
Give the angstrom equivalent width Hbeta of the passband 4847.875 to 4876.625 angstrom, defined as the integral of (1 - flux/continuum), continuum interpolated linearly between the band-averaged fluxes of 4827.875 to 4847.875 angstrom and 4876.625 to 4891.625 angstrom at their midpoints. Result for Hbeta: 1.8 angstrom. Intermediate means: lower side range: 13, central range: 11.7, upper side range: 12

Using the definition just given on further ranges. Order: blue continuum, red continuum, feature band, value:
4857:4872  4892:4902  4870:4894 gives 1.3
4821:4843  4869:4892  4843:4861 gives -0.5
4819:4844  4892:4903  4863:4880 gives 2.1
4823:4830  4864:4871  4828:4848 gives -0.5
